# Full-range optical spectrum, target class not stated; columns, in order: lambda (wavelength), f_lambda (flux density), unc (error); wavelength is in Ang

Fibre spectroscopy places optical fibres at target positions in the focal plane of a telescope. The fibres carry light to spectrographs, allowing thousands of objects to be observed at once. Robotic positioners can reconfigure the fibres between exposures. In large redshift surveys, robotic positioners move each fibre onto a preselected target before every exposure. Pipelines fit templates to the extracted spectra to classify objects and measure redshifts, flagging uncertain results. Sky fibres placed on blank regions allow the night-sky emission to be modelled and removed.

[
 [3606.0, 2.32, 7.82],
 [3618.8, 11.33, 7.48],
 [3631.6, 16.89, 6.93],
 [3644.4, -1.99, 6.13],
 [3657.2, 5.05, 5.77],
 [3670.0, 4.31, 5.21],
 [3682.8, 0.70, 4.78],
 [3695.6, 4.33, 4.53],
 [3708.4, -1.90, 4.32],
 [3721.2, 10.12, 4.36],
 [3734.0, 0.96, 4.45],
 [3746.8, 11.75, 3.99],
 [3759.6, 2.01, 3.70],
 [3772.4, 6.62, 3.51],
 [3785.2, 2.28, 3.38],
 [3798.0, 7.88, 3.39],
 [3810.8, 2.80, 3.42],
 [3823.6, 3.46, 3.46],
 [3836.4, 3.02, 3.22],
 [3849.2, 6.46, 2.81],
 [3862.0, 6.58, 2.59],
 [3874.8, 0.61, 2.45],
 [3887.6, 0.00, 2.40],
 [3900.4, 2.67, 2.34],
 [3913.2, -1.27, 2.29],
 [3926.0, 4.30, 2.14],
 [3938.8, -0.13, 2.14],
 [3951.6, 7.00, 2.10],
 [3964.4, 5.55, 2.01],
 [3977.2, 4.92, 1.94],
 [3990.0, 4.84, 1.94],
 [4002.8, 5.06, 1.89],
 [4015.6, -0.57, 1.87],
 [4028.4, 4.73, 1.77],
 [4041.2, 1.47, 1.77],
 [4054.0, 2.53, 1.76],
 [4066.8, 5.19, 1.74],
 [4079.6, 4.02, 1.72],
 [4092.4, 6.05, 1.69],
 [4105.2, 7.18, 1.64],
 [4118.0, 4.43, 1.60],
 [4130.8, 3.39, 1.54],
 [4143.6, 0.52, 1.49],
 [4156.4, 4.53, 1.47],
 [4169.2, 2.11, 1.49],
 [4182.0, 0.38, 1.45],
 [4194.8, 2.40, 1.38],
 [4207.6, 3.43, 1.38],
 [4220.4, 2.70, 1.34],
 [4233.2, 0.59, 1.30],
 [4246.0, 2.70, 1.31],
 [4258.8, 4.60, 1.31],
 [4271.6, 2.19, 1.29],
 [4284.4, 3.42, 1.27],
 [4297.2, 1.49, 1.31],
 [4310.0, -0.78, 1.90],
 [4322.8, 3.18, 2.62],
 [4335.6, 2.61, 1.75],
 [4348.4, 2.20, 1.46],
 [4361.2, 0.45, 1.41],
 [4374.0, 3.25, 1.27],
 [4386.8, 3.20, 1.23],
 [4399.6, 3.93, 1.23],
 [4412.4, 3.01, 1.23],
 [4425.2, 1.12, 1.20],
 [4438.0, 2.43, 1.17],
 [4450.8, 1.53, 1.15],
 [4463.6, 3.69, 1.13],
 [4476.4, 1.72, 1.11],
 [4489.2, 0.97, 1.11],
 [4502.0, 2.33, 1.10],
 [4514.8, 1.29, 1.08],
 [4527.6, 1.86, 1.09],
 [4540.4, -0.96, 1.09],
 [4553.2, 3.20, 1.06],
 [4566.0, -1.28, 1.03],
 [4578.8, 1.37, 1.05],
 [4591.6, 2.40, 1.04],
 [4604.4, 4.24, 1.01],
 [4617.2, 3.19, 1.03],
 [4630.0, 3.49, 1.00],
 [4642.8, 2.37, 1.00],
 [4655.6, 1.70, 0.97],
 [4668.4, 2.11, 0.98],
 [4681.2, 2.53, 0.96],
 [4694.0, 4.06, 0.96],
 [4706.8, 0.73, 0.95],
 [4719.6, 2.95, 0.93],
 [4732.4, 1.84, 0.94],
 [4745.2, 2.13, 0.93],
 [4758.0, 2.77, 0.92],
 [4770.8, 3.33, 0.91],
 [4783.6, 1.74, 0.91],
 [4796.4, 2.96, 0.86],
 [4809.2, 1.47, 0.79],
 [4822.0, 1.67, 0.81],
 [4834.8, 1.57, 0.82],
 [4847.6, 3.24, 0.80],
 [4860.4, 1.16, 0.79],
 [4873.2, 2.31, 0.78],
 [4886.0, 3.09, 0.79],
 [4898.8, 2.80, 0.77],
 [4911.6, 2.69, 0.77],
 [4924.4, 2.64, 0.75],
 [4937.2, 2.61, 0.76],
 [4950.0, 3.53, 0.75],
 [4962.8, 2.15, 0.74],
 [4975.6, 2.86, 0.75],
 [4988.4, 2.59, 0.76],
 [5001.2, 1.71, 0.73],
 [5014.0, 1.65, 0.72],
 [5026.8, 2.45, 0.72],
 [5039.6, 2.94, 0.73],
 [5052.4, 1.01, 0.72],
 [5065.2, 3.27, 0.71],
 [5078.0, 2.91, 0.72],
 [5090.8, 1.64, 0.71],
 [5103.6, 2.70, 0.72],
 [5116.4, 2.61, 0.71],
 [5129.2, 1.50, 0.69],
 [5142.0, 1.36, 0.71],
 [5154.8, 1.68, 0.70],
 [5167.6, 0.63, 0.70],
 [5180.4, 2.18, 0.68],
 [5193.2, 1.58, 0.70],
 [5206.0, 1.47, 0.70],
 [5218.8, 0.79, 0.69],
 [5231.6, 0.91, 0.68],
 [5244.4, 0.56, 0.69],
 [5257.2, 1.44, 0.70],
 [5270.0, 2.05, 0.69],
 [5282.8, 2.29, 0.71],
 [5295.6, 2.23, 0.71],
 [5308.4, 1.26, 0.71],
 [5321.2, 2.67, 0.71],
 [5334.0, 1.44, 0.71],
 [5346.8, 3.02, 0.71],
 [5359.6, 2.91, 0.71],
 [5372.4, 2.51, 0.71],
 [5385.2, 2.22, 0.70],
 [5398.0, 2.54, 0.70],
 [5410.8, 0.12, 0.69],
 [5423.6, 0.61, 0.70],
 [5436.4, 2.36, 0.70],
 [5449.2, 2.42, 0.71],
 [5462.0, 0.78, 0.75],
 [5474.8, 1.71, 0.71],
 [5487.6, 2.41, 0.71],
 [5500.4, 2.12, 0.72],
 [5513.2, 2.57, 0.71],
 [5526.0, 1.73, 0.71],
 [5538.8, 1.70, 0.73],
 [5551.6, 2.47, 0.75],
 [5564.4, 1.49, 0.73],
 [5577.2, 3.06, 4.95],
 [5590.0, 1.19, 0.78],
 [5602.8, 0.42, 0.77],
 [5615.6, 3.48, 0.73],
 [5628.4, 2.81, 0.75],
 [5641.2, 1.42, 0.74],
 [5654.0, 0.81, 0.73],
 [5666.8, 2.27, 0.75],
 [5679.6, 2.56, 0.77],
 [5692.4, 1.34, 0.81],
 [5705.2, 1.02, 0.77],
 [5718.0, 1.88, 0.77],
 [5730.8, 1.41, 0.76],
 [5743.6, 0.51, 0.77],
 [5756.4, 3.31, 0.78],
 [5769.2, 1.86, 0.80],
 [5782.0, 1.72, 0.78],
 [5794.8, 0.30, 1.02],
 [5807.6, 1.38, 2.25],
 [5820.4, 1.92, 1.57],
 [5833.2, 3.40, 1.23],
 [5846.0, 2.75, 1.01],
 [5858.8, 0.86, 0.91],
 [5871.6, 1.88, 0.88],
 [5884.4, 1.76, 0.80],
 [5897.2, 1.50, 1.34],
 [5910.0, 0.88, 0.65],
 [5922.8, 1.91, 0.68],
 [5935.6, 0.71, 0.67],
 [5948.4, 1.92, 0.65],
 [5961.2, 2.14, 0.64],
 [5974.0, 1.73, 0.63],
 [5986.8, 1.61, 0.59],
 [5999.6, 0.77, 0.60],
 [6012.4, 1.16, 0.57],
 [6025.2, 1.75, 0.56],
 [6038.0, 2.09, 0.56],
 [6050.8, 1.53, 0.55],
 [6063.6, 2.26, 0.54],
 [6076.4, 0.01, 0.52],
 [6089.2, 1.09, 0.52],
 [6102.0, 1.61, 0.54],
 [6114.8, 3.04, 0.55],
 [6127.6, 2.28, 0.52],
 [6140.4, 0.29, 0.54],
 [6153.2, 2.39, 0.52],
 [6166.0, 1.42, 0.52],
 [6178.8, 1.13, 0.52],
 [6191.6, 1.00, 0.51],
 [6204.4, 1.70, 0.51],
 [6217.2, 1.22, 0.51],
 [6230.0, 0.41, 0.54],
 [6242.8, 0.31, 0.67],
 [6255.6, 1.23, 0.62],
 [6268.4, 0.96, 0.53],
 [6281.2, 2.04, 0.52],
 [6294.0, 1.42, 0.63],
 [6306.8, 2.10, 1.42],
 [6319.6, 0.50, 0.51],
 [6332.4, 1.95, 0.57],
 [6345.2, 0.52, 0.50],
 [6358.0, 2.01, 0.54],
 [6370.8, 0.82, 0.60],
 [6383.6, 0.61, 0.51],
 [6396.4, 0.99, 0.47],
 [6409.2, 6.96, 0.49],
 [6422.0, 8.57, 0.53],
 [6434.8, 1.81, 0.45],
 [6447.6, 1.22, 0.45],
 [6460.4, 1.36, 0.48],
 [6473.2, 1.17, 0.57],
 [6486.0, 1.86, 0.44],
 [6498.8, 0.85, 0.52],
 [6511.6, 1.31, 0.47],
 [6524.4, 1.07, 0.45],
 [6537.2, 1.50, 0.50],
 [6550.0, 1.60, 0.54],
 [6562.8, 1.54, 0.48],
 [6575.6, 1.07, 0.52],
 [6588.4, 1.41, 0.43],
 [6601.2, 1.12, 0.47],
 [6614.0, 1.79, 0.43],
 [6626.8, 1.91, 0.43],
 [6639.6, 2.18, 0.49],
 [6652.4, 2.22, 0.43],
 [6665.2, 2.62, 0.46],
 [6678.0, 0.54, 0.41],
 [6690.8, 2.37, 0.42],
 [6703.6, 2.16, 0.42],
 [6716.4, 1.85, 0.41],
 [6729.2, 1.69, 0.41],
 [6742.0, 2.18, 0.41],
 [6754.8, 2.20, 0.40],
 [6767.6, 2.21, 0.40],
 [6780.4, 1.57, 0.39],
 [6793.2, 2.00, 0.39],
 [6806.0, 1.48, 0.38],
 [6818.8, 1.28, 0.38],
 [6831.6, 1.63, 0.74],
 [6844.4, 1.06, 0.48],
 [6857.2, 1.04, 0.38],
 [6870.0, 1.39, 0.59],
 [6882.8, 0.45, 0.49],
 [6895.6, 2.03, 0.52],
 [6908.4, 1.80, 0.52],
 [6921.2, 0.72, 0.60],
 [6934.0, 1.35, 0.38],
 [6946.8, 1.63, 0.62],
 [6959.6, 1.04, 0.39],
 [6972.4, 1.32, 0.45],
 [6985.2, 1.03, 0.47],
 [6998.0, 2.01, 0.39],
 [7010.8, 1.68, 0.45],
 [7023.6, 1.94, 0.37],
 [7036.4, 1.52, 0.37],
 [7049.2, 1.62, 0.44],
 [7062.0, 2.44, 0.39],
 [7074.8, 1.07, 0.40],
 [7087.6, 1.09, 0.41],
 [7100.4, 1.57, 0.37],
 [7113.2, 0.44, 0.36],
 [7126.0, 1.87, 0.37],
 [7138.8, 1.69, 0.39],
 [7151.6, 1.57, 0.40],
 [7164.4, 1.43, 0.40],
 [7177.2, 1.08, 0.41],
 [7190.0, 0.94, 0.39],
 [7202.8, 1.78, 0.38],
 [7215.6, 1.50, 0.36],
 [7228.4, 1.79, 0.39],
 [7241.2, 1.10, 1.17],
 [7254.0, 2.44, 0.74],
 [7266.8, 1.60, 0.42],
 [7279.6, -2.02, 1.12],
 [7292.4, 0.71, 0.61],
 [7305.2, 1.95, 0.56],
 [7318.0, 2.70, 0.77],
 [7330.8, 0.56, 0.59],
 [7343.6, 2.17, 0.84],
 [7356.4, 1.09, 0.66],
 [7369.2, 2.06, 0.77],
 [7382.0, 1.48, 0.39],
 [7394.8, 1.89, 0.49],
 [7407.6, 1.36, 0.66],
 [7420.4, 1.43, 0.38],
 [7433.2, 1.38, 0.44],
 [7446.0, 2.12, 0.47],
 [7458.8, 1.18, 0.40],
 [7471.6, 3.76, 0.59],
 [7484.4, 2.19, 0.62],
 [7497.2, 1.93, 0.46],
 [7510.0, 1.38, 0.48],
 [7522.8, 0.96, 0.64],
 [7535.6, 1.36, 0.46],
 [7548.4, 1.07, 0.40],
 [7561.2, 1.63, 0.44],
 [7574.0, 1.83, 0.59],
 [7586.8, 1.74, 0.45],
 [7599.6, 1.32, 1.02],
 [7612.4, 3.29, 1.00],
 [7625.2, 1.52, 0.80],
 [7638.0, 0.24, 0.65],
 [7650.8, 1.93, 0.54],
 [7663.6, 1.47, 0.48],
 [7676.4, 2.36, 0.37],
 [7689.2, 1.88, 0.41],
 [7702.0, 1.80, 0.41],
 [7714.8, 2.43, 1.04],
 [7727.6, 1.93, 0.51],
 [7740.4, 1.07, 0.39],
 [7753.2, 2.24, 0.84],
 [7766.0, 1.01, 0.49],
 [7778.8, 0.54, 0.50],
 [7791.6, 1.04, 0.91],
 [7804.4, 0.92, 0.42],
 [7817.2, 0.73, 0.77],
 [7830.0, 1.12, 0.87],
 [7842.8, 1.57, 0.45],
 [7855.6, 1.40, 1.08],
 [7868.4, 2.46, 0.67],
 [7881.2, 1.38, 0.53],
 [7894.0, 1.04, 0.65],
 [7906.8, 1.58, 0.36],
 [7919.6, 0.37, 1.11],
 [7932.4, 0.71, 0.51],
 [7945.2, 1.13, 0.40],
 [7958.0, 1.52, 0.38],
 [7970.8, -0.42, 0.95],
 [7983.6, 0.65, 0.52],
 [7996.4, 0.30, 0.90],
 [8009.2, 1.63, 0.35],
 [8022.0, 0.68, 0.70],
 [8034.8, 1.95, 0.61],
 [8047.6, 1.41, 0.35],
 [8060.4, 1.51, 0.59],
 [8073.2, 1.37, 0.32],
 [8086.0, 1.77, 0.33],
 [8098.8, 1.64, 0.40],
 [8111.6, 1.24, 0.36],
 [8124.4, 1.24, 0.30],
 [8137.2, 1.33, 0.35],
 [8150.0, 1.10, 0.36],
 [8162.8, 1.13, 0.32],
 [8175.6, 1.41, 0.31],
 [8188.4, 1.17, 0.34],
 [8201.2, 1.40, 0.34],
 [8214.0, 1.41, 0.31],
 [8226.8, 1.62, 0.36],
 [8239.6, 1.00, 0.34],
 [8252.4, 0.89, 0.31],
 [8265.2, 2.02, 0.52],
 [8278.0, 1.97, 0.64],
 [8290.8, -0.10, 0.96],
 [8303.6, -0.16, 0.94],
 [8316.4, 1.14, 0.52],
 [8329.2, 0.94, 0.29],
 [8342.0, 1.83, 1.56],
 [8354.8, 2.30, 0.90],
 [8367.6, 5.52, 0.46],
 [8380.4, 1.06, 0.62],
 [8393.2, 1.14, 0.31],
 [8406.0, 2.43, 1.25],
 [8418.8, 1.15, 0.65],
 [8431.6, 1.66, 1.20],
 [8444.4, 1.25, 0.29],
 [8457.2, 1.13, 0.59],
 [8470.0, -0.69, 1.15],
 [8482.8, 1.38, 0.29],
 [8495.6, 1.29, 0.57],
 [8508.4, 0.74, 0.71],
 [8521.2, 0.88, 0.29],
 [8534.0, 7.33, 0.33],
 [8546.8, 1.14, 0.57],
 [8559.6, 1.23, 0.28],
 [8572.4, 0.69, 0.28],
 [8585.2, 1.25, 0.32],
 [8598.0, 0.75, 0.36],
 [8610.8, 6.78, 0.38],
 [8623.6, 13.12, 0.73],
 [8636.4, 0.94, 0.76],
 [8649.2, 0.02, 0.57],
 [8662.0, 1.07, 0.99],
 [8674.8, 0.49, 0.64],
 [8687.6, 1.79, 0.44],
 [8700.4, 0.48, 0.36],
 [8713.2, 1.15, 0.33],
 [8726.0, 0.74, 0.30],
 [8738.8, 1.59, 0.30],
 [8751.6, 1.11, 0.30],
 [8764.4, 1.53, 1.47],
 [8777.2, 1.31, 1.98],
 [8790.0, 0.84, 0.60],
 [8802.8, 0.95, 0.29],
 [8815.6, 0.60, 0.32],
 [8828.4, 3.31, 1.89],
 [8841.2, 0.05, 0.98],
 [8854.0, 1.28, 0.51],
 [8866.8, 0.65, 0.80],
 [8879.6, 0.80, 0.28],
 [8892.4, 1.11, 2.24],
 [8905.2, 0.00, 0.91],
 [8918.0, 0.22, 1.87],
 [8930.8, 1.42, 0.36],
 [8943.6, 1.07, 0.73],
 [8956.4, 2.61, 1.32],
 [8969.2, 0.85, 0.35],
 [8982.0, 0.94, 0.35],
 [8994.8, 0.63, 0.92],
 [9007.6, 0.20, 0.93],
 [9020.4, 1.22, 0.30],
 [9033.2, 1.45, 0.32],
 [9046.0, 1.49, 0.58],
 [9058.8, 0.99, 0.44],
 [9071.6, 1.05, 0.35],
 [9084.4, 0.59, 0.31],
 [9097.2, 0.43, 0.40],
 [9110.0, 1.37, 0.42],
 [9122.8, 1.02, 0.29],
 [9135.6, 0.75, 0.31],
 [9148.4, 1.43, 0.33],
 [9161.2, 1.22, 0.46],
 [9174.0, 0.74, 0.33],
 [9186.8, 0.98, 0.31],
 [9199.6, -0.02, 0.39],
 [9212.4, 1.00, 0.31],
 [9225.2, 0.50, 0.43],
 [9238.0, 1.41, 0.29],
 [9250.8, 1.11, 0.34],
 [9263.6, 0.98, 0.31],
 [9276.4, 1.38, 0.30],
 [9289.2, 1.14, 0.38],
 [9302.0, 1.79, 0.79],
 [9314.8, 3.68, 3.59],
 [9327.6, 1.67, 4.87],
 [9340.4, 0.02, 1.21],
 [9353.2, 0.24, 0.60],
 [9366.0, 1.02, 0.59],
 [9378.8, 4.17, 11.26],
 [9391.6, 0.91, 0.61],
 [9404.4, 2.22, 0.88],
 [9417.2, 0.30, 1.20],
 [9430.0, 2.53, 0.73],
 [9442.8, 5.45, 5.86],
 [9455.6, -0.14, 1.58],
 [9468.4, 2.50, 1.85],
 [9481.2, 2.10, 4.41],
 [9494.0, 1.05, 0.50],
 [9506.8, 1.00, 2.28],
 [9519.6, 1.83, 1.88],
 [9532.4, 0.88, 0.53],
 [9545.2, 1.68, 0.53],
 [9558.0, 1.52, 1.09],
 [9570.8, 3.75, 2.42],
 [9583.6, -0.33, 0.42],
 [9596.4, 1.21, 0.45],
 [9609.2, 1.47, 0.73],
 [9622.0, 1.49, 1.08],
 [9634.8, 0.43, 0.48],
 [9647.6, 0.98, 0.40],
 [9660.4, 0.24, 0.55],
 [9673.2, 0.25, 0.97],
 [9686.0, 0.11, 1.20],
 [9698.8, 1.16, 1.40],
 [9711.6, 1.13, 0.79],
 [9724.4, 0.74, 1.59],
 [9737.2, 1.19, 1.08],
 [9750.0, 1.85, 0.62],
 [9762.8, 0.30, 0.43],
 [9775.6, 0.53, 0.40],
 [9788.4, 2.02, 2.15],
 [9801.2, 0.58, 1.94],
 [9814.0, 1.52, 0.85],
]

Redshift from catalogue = 0.72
